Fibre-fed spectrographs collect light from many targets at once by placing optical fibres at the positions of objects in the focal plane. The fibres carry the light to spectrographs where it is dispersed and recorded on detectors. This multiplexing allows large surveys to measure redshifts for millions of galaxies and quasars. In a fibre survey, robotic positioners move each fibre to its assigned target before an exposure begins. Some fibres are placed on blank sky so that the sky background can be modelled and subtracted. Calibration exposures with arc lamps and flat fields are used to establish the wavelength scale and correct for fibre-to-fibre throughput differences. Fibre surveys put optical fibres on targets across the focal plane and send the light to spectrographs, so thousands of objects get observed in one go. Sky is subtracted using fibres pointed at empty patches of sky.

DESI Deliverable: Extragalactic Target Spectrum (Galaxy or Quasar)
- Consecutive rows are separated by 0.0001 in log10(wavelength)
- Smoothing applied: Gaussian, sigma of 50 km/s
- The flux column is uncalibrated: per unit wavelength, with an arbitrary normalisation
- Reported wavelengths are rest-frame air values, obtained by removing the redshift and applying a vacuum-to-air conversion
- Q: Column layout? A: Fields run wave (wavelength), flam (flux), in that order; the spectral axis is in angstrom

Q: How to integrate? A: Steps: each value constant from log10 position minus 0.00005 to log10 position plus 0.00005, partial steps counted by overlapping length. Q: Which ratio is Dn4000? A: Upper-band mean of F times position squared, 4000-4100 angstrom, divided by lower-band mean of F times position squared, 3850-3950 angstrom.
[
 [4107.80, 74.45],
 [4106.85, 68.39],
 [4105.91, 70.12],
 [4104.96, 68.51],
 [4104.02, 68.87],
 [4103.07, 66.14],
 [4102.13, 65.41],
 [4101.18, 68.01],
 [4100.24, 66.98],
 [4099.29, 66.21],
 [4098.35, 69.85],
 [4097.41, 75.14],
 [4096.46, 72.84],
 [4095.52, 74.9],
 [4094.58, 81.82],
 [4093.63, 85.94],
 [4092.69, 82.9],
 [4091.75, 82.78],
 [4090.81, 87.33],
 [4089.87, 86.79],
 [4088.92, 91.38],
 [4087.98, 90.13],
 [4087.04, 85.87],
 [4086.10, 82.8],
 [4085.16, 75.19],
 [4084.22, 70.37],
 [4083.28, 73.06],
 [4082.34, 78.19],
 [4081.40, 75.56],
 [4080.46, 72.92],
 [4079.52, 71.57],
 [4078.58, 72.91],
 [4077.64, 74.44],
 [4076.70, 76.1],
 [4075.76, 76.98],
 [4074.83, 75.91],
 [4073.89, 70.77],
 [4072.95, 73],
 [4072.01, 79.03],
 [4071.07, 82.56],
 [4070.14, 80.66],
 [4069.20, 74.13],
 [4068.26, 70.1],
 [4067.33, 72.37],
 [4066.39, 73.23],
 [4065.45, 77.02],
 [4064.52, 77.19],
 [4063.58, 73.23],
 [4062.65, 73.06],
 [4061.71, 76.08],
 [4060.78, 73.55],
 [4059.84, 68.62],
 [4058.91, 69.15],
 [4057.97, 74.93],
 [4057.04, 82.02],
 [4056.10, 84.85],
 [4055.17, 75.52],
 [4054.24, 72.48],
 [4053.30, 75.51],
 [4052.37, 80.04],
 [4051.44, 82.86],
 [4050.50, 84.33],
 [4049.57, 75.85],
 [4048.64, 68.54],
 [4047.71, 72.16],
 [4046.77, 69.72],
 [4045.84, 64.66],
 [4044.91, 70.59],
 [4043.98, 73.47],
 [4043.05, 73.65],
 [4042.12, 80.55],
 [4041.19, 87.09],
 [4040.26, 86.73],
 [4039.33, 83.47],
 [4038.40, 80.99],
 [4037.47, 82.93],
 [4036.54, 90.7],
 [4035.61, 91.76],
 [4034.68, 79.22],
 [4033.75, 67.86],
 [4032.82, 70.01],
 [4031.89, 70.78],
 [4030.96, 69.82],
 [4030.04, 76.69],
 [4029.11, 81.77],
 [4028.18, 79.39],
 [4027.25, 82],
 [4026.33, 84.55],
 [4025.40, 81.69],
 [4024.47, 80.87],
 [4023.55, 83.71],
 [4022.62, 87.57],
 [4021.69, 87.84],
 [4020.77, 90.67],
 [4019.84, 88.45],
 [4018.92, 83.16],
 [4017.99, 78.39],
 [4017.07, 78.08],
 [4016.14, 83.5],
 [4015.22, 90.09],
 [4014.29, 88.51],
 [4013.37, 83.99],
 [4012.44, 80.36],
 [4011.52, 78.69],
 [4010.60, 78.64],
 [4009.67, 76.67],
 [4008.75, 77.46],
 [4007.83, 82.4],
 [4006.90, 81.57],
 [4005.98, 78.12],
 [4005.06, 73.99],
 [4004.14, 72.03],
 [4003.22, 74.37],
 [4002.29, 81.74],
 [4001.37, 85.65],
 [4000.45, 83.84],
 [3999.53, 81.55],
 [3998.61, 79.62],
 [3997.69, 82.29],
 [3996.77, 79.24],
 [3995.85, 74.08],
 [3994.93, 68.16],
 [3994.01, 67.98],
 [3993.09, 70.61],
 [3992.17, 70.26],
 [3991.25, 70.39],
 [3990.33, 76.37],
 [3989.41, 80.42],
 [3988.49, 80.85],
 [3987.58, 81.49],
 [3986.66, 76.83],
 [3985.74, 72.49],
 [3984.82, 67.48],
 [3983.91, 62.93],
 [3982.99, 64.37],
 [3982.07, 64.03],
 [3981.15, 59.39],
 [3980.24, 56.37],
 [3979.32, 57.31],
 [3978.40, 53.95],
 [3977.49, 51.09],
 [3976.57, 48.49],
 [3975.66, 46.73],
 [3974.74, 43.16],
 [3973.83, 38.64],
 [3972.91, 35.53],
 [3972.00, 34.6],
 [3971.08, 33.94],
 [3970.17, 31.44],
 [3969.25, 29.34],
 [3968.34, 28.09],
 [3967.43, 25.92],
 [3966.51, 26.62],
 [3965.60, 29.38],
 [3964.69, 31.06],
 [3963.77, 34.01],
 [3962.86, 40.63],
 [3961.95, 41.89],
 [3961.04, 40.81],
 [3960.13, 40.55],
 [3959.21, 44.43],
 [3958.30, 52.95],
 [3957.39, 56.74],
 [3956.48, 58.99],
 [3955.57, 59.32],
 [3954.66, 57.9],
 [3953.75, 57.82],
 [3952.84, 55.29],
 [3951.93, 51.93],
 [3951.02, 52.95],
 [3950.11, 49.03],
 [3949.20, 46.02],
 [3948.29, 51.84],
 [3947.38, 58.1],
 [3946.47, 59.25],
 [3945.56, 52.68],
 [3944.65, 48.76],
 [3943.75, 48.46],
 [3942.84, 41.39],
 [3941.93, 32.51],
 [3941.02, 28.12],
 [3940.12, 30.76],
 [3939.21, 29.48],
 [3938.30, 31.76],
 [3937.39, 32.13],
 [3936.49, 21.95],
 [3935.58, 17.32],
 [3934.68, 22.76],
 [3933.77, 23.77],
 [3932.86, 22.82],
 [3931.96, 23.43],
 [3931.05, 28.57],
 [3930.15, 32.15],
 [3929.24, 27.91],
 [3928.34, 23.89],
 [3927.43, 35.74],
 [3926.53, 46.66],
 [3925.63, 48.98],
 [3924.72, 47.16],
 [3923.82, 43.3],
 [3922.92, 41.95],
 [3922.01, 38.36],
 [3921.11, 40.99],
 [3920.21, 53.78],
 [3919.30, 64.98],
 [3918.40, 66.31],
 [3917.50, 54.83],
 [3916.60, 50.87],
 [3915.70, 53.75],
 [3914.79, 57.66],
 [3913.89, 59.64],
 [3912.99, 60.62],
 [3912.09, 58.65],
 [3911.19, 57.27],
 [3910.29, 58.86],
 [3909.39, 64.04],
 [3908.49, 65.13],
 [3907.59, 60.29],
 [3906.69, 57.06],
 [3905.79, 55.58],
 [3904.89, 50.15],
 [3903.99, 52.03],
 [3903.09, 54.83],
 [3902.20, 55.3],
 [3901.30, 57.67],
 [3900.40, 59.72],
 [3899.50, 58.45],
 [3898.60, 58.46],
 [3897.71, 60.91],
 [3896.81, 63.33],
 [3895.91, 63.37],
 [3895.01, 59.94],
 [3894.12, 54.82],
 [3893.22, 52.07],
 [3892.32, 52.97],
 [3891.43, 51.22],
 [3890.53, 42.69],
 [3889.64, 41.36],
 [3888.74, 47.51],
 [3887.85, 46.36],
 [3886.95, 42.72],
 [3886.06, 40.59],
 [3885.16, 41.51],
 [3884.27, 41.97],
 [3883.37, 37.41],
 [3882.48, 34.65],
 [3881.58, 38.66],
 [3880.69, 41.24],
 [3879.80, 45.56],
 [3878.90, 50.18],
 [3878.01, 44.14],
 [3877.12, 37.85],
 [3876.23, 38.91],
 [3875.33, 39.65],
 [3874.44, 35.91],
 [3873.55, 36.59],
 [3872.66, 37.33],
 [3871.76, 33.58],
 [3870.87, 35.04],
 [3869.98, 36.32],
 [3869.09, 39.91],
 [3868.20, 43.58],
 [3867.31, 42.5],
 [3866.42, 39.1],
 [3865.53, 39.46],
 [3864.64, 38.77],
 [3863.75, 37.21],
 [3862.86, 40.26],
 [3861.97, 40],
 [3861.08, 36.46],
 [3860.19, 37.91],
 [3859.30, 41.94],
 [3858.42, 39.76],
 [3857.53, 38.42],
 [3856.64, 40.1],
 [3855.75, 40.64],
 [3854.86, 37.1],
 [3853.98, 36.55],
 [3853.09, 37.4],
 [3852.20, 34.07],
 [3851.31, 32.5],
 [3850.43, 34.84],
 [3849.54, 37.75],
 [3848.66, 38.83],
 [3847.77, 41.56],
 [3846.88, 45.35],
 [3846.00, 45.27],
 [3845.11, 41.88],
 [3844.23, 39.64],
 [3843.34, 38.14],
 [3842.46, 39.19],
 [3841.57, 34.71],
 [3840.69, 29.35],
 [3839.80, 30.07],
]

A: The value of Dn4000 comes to 1.9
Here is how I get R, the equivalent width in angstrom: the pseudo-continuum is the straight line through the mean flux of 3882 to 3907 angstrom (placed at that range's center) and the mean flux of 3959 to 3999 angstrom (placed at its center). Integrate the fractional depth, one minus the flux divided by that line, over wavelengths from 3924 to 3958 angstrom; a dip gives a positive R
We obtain 7.7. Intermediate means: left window 51.2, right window 54.5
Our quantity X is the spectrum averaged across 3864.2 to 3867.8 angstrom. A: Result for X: 40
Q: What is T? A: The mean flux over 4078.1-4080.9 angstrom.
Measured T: 72.4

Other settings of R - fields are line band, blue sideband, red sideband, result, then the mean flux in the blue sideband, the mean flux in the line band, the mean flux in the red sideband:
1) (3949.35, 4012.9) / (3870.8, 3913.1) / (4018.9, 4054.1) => 8.1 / 49.5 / 59.9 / 79.4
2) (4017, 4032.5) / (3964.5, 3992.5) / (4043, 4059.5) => -3.4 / 52.7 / 81.5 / 75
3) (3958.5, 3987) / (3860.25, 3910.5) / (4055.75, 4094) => 7.3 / 46.9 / 45.5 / 77.4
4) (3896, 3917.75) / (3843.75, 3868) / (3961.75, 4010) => -4.7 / 39.1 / 57.8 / 60.8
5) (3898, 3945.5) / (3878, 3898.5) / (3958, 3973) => -2.9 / 47.9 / 45.4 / 35.2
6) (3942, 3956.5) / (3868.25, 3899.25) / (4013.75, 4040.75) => 2.2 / 44.9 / 52.4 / 82.1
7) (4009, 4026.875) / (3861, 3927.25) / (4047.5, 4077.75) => -3.9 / 48.4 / 83.4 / 75.7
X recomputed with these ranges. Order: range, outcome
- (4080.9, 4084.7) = 74.3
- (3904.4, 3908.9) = 57.5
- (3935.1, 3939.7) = 26.5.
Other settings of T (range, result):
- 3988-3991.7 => 77.2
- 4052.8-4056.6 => 77.1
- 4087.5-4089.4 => 90.4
